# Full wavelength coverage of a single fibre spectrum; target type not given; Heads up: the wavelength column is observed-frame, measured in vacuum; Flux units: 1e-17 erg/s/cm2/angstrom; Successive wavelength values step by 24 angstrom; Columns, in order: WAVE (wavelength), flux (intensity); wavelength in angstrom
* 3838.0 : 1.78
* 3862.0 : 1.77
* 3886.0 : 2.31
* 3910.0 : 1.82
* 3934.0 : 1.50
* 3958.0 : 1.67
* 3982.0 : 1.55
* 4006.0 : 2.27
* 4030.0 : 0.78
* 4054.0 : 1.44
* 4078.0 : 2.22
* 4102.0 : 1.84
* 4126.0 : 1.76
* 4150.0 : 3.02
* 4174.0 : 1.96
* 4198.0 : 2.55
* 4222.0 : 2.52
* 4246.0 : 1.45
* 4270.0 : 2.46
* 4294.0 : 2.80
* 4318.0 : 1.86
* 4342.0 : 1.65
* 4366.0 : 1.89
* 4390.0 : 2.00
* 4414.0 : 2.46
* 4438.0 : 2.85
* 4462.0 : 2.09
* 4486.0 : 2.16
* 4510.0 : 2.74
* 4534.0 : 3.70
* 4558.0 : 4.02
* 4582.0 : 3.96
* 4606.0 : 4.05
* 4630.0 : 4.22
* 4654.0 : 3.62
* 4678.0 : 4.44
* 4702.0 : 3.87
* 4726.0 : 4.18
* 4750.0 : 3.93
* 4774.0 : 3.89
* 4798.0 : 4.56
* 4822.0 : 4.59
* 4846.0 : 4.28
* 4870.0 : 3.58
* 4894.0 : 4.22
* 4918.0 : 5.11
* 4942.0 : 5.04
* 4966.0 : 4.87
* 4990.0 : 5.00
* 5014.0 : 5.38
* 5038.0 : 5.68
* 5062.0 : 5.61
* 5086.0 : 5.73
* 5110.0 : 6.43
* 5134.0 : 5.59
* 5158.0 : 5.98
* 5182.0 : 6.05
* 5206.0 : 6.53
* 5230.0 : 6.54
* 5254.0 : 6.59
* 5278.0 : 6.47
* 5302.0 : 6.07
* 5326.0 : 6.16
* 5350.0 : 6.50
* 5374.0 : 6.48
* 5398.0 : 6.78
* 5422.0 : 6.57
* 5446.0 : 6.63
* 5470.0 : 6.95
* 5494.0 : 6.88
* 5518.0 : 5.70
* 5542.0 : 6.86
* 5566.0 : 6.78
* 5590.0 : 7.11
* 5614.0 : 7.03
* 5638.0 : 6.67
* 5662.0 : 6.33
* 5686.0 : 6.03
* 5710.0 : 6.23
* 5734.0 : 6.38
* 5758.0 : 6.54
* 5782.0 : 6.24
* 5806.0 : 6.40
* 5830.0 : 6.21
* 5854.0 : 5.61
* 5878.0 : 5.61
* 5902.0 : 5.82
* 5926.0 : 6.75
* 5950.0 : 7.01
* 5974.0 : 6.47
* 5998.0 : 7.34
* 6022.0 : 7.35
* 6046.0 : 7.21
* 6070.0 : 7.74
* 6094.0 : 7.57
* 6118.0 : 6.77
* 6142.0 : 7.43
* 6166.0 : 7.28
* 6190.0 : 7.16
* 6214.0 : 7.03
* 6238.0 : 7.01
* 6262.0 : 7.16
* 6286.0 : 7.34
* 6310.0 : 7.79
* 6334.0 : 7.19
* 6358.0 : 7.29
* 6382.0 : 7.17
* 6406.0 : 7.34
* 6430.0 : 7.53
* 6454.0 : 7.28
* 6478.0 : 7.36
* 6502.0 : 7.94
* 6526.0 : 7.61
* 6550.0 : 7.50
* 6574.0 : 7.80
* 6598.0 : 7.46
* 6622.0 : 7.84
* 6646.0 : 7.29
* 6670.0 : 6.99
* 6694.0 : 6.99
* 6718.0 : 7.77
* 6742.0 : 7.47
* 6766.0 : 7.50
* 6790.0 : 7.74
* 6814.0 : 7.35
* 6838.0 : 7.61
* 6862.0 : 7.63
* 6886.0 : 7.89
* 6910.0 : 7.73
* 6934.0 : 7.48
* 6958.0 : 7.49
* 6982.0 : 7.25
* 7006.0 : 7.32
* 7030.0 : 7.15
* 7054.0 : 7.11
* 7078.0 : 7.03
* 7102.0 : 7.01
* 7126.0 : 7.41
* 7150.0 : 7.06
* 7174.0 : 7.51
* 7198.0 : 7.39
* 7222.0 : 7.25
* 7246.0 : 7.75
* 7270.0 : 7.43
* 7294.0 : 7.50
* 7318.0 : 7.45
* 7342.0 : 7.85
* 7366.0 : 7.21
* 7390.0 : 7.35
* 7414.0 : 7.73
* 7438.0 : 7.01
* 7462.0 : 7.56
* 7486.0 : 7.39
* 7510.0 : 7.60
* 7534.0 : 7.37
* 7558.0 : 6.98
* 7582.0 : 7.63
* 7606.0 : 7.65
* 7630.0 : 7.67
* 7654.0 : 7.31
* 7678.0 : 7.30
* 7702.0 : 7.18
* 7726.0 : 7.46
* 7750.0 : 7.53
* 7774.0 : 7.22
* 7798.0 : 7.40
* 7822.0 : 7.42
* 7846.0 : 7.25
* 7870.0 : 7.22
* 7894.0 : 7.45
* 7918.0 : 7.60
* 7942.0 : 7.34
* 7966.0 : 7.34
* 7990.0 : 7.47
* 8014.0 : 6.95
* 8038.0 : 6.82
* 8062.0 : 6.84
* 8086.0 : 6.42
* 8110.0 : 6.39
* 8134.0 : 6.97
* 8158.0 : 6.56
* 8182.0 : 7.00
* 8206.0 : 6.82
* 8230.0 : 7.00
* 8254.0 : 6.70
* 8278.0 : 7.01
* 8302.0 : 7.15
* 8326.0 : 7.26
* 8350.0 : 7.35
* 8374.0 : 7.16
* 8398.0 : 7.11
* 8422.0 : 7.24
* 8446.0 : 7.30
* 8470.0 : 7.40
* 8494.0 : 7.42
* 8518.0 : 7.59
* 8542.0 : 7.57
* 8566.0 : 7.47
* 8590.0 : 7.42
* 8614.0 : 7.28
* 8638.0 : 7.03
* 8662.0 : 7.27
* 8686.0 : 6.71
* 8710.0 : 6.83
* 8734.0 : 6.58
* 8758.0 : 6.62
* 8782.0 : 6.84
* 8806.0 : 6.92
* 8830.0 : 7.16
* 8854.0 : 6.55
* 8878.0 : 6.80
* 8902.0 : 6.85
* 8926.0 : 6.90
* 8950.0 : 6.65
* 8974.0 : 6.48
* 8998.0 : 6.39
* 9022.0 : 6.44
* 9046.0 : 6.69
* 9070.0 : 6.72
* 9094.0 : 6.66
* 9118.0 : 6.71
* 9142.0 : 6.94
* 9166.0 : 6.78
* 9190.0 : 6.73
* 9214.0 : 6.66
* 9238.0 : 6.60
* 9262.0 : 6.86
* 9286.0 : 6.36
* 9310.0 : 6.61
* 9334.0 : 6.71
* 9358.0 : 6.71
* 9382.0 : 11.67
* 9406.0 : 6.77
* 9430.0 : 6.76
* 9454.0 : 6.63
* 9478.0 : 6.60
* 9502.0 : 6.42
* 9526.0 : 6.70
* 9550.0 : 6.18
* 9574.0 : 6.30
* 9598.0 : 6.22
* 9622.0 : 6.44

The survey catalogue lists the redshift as 0.134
